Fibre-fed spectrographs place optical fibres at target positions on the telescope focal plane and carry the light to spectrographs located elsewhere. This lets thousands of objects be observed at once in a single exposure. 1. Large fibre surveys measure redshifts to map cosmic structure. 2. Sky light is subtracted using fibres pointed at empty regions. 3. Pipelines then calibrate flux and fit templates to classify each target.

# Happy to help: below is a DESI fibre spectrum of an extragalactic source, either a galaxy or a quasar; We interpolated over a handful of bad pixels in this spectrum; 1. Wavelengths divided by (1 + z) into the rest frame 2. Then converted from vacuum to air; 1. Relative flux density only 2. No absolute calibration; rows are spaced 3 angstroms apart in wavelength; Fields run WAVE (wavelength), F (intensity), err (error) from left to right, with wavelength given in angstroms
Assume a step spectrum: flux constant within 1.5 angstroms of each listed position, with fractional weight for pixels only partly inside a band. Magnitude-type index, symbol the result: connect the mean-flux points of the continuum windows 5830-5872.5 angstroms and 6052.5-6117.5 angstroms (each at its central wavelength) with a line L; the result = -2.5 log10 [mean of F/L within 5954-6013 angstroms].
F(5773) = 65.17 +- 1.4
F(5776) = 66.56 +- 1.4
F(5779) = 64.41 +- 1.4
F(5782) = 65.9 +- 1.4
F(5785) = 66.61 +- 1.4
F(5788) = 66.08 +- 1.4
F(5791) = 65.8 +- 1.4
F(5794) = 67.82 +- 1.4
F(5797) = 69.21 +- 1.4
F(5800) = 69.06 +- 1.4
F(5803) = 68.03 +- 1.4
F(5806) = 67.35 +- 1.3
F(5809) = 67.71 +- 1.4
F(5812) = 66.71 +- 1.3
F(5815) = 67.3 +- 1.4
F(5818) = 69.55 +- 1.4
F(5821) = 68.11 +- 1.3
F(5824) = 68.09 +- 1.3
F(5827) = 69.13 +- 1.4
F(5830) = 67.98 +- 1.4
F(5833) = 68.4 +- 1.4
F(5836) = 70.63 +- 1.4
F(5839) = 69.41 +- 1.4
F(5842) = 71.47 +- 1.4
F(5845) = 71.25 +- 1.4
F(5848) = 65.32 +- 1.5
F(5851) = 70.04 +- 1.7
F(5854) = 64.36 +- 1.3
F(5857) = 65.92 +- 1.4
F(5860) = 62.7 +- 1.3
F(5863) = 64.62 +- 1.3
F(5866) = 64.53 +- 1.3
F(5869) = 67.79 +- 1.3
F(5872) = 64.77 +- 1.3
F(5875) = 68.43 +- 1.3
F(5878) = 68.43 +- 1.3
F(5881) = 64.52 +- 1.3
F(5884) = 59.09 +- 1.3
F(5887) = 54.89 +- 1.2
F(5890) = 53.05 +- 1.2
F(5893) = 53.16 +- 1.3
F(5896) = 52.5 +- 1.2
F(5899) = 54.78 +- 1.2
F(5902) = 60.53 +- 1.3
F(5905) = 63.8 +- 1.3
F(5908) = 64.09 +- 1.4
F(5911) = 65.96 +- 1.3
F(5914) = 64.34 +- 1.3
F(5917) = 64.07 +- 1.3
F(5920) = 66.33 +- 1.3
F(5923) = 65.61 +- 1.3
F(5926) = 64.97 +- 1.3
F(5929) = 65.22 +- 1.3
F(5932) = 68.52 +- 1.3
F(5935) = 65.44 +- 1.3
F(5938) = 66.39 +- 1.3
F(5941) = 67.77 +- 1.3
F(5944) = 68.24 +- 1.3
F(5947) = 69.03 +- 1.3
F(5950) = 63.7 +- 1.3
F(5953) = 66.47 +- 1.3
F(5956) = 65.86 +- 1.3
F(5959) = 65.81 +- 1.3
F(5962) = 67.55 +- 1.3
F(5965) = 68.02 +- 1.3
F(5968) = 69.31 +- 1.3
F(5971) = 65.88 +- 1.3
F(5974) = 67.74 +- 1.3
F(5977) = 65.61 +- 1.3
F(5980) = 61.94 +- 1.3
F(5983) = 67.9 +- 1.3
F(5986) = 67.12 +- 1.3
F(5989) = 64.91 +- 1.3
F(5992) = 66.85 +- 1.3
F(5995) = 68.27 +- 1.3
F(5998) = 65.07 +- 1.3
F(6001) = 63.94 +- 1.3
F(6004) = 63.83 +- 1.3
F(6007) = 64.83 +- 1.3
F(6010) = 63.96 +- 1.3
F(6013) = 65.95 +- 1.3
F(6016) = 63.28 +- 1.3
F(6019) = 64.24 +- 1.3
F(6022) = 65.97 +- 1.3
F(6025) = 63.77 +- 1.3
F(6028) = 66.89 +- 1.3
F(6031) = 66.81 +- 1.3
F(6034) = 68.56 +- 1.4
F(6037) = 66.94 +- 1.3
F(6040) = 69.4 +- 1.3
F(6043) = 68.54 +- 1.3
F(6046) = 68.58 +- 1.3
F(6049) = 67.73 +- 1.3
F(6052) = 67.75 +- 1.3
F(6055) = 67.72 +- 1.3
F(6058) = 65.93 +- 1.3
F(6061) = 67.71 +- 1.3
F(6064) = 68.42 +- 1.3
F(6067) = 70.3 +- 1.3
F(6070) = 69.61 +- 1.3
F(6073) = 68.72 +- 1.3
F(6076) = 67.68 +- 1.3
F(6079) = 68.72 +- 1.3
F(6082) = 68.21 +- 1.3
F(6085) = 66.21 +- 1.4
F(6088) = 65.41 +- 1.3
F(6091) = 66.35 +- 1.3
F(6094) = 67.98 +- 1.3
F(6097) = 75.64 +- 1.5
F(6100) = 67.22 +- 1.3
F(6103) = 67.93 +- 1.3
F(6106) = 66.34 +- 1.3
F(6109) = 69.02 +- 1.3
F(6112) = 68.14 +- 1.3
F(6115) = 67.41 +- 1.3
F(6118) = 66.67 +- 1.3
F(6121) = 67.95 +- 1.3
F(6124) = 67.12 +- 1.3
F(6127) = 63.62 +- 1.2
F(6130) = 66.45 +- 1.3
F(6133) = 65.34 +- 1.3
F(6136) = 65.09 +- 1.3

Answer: 0.03 mag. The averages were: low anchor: 67.3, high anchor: 68.1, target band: 66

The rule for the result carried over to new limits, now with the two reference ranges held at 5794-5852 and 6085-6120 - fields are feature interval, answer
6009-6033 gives 0.048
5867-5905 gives 0.137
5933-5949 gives 0.017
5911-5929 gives 0.053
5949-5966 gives 0.033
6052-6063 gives 0.013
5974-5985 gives 0.043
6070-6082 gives -0.008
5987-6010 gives 0.047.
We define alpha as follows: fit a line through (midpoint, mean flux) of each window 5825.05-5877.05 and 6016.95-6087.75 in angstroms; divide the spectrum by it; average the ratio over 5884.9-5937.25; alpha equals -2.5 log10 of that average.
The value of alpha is 0.10 mag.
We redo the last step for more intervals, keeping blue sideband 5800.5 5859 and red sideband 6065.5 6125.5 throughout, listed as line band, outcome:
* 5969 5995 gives 0.03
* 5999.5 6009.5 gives 0.07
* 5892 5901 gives 0.26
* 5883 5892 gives 0.23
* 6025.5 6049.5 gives 0.01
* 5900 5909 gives 0.10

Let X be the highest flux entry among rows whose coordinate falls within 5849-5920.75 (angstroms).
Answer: 70.04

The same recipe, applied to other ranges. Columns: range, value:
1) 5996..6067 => 70.3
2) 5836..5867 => 71.47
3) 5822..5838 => 70.63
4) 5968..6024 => 69.31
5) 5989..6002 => 68.27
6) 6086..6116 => 75.64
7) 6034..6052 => 69.4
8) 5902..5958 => 69.03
